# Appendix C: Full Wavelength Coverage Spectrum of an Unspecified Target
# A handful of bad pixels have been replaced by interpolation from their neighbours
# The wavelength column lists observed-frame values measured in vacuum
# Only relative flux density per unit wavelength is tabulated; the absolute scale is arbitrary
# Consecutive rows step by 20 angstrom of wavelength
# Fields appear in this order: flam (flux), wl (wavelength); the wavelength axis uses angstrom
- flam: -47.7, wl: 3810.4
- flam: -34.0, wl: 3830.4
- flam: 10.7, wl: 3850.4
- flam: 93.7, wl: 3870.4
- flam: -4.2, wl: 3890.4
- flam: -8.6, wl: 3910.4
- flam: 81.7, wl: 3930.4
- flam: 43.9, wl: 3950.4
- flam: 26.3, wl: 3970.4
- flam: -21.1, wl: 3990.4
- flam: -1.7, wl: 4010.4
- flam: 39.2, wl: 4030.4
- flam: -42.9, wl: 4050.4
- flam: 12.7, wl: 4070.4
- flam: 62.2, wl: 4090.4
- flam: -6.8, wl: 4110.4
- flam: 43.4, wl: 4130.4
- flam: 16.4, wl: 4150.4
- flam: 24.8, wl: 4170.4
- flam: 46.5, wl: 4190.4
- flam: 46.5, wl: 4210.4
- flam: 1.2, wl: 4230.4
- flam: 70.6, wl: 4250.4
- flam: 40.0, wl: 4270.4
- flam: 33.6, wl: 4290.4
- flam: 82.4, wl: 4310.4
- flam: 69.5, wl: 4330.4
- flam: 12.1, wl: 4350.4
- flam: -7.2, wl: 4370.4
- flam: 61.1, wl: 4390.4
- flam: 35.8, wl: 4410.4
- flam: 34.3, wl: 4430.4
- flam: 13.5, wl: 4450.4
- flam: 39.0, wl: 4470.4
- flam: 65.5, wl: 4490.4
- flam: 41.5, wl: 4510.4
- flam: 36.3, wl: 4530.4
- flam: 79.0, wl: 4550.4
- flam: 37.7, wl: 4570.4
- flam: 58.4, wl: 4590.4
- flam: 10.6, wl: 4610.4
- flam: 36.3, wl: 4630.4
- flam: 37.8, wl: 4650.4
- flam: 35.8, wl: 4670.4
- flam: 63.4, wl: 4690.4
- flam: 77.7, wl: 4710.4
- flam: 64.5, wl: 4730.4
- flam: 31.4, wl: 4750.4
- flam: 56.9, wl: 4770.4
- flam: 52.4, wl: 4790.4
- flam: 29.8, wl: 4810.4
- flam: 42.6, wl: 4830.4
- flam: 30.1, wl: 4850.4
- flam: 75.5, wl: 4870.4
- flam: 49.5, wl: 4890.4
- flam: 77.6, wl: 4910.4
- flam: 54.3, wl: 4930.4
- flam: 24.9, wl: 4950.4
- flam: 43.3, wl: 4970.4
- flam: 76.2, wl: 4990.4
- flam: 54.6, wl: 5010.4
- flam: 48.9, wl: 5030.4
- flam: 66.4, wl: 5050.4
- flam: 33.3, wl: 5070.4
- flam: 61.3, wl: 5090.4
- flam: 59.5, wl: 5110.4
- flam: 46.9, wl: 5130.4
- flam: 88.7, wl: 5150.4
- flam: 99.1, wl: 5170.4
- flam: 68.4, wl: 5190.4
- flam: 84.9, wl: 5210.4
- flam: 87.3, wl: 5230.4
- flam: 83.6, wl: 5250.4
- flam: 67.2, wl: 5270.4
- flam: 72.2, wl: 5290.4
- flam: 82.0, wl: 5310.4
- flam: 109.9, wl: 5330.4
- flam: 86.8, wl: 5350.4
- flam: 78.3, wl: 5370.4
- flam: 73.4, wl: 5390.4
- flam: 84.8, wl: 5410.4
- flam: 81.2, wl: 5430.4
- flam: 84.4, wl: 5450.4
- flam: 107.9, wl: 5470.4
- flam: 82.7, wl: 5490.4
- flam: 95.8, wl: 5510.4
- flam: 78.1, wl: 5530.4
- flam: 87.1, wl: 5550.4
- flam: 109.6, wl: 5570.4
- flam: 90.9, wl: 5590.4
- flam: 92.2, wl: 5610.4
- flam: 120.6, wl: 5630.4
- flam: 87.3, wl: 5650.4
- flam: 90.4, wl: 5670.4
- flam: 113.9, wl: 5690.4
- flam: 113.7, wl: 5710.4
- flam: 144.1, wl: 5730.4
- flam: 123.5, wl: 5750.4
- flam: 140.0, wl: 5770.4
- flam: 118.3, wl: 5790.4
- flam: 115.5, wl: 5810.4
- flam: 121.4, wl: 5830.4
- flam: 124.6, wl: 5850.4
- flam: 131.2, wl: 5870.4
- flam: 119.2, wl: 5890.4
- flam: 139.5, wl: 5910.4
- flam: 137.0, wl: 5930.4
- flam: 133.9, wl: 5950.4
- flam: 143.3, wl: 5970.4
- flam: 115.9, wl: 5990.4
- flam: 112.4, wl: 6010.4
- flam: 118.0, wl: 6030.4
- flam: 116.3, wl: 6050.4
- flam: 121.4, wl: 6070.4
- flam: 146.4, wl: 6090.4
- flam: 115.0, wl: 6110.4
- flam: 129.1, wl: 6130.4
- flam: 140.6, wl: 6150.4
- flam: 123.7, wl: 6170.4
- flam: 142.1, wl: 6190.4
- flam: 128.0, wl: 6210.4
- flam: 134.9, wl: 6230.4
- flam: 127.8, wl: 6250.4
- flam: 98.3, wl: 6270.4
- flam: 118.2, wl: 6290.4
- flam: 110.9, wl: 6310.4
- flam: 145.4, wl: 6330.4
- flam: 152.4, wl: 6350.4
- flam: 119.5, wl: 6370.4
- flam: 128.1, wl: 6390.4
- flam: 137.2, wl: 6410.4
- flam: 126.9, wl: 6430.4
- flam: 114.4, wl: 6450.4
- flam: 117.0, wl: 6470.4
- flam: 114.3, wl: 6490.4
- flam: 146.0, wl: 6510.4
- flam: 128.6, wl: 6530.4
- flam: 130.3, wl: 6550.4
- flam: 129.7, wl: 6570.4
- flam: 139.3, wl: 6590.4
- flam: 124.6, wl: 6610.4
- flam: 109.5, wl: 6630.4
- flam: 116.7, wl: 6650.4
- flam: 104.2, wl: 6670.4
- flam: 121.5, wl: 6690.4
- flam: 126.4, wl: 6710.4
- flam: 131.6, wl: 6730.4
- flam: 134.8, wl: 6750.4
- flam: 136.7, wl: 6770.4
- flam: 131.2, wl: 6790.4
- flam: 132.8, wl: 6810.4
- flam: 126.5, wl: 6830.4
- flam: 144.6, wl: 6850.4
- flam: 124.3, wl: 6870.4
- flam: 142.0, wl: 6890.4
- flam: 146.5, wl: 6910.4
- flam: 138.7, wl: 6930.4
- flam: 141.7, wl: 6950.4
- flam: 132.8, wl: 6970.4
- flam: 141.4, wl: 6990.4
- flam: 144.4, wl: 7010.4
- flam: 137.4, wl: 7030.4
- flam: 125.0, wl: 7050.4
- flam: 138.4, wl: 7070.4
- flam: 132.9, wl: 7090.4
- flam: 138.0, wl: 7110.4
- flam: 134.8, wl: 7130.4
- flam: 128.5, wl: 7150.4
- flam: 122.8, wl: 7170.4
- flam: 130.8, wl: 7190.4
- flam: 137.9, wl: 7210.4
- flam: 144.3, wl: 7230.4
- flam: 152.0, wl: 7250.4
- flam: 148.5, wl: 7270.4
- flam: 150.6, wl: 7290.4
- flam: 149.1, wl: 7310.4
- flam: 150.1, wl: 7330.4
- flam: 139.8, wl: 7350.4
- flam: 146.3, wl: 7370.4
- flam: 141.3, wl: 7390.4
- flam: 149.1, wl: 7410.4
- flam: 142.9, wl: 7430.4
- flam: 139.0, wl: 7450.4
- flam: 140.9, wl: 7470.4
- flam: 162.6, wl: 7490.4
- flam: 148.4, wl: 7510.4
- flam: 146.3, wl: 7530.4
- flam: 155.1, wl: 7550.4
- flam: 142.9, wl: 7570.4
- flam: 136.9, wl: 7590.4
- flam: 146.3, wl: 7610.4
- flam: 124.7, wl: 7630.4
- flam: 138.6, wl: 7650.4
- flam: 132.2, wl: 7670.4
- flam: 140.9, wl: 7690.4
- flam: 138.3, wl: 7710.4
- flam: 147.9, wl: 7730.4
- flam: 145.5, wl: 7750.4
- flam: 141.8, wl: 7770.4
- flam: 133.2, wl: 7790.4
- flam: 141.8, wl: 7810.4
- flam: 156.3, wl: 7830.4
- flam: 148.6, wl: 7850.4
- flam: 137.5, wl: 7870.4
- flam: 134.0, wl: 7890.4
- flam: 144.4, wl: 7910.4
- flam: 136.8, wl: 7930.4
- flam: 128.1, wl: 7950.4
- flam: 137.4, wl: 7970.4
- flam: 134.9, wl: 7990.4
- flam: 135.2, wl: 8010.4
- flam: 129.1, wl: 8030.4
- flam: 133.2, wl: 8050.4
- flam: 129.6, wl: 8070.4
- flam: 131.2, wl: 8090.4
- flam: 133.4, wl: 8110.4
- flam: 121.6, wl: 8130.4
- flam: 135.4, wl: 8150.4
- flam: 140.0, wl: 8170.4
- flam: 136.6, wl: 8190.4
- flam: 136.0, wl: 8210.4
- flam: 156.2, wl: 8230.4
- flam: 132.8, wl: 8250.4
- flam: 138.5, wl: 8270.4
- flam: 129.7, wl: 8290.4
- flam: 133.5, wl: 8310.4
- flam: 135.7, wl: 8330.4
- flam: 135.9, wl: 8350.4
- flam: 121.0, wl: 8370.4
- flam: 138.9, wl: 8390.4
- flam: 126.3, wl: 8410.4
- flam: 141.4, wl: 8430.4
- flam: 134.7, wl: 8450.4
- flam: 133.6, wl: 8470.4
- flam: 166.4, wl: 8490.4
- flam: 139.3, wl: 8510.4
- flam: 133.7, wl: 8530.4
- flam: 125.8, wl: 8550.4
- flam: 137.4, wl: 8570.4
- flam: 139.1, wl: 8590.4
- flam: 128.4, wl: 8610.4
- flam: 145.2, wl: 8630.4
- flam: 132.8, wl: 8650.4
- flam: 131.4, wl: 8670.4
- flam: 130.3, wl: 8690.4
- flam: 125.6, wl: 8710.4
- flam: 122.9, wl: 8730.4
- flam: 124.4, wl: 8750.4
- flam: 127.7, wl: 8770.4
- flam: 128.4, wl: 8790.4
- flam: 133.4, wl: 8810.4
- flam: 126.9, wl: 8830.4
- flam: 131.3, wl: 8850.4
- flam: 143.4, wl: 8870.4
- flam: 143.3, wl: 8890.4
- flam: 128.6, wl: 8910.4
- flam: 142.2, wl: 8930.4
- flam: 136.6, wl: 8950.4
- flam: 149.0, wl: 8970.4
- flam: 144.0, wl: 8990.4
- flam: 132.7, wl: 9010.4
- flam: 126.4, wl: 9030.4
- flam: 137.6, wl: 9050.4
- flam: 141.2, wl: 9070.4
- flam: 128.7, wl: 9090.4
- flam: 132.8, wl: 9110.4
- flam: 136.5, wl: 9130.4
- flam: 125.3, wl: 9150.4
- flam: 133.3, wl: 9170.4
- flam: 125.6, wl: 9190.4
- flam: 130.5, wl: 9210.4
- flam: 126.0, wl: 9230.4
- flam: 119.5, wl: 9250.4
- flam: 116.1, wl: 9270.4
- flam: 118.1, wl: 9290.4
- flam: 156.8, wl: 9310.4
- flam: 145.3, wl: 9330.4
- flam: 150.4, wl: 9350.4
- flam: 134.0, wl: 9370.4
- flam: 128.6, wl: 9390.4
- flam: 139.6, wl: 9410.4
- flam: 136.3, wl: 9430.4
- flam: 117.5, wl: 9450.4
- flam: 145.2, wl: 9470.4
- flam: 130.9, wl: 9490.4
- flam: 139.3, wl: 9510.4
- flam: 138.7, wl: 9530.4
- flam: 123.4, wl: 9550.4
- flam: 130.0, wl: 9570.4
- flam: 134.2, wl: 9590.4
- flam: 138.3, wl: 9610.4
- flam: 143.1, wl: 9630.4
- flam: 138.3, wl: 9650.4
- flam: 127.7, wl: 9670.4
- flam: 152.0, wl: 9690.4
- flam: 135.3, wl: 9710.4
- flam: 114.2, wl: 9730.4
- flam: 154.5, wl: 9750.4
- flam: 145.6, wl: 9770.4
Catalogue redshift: 0.289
